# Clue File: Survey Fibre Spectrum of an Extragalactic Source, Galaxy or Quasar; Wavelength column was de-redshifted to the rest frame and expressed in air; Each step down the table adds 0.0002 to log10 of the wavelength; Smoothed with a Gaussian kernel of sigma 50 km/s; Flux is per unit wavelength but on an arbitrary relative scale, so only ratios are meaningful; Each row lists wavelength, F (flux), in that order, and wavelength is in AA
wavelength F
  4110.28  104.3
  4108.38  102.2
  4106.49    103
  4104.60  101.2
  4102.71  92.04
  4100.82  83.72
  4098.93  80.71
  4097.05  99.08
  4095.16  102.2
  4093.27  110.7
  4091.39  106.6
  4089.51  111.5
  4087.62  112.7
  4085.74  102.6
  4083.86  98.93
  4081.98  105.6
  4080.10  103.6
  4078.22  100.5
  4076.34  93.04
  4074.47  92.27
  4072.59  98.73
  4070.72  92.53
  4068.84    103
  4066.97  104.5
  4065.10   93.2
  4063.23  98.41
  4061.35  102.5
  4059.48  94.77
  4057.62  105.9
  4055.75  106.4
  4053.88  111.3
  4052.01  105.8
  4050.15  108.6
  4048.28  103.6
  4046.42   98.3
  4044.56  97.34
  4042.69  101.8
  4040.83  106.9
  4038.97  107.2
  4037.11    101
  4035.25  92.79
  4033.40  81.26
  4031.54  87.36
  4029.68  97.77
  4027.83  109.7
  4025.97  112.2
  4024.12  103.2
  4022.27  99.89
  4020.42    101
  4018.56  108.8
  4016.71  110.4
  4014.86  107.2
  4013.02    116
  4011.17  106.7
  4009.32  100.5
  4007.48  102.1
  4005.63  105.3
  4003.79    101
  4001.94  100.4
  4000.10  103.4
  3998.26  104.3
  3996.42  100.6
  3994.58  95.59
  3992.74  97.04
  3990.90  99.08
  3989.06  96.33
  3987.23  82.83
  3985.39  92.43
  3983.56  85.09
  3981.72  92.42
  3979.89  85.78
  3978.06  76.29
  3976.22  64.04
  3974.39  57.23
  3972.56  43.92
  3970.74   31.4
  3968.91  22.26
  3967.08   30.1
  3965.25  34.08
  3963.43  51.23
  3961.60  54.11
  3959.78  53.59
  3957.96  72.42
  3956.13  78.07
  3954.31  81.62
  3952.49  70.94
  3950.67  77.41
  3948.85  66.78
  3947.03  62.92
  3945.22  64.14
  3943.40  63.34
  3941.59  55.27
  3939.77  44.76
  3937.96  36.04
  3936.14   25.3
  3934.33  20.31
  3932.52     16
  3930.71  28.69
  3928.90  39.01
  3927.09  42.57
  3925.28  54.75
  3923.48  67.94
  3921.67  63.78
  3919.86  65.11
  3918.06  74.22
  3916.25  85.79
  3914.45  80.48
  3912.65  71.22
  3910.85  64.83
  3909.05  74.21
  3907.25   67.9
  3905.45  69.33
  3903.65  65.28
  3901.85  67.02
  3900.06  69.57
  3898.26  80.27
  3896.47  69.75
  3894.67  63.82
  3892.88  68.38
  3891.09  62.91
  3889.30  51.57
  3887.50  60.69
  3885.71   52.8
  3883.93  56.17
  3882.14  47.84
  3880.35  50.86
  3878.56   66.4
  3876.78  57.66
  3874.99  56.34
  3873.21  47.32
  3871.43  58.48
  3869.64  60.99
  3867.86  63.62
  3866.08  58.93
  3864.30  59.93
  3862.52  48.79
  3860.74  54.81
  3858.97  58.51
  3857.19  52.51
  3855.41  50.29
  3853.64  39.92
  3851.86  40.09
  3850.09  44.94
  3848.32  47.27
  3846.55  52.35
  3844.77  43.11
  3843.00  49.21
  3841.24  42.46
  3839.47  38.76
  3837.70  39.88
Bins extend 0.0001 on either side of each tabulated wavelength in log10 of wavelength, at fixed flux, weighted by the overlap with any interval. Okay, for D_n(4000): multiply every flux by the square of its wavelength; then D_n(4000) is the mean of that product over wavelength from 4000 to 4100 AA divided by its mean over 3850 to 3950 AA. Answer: 1.92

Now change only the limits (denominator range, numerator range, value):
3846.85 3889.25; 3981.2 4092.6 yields 2.05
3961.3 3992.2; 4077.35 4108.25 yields 1.64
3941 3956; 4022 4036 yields 1.49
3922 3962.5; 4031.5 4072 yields 1.98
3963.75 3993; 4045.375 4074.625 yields 1.57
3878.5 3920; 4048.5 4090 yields 1.68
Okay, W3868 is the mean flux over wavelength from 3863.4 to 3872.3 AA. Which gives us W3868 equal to 60.3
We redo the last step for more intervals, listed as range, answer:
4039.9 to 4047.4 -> 101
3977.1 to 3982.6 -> 84.6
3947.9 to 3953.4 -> 71.6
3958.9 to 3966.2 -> 48.1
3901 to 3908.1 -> 67.3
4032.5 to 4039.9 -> 95.7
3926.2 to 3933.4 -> 31.6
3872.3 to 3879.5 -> 56.9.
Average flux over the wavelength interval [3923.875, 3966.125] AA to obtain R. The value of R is 52.1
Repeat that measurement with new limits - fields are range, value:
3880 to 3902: 61.8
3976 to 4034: 98.2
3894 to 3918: 71.7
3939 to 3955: 65.2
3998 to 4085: 102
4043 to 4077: 101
